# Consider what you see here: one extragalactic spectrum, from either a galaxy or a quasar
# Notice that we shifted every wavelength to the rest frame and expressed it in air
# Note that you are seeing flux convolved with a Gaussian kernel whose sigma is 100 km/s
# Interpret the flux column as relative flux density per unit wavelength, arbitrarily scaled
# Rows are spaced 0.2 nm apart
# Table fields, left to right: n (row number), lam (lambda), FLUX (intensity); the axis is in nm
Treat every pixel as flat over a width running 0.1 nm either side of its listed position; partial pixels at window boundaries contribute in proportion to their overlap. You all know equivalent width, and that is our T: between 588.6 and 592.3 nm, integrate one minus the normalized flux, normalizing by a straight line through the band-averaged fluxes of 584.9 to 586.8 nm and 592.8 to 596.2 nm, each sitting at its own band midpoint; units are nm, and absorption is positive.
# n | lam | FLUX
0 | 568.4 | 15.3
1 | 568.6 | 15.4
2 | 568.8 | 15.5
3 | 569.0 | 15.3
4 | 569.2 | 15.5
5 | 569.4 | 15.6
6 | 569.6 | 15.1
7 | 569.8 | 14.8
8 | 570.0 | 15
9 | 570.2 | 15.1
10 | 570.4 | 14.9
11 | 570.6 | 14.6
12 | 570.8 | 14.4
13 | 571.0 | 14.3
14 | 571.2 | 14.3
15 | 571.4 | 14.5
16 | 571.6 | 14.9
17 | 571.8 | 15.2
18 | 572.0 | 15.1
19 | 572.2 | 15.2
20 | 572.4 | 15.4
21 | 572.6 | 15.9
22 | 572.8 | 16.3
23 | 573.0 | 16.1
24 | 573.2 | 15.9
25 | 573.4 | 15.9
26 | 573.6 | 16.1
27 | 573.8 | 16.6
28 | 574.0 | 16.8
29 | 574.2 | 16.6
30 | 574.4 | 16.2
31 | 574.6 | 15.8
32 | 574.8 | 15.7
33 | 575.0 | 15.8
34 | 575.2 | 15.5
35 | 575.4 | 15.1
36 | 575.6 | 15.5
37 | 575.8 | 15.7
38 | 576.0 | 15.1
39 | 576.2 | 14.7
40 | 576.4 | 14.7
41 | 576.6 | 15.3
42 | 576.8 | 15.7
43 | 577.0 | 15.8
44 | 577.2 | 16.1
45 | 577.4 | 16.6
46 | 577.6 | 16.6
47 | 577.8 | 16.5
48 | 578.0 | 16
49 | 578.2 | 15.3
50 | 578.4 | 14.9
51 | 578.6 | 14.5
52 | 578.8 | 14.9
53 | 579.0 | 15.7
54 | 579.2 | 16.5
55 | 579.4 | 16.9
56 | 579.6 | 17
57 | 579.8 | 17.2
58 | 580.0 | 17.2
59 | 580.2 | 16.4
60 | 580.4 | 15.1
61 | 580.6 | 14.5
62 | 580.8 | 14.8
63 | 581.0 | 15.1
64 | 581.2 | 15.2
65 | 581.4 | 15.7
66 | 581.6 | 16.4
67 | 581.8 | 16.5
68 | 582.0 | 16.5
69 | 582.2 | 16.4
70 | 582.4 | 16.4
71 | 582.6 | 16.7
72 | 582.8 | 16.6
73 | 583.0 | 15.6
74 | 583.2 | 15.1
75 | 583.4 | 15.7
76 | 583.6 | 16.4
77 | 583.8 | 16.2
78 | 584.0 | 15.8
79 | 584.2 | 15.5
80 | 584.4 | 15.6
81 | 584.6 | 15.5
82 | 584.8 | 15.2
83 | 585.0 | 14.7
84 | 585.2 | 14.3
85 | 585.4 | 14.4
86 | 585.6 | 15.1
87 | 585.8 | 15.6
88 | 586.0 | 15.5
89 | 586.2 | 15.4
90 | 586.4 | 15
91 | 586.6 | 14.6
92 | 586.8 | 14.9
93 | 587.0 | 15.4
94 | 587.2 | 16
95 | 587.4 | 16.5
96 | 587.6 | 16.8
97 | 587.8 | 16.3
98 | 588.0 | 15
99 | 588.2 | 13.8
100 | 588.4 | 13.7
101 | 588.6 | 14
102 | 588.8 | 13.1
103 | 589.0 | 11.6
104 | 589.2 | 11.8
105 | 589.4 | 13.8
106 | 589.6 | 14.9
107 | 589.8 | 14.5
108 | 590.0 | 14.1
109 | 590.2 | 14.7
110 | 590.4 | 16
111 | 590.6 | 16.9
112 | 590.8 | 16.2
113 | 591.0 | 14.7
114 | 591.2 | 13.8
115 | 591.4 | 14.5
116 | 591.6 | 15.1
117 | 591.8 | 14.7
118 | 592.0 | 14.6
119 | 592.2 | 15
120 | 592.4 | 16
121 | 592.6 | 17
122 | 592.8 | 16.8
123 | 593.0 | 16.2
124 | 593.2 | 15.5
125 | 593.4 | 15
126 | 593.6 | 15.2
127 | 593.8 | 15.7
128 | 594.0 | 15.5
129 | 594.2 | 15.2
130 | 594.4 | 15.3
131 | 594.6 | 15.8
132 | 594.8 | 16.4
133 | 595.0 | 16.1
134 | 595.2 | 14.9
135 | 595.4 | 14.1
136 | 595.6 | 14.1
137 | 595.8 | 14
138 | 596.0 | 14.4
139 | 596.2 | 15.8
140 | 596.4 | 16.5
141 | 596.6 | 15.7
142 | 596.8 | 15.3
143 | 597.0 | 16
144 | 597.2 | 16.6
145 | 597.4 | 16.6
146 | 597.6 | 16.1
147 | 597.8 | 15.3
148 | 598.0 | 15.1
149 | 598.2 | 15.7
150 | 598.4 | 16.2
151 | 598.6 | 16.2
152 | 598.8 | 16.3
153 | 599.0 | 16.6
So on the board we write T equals 0.17 nm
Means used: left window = 15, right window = 15.3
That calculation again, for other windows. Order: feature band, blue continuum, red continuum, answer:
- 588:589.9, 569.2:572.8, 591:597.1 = 0.21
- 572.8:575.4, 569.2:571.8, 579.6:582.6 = -0.14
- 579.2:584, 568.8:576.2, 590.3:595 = -0.18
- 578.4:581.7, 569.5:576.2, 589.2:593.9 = -0.10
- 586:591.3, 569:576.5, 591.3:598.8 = 0.25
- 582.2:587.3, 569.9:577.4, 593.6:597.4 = -0.02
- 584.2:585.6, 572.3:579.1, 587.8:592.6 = 0.00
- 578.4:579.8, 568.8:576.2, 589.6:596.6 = -0.05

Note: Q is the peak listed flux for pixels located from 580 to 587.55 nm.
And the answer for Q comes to 17.2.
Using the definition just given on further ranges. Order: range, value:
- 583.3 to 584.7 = 16.4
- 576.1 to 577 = 15.8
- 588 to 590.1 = 15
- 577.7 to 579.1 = 16.5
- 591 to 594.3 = 17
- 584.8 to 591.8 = 16.9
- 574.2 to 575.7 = 16.6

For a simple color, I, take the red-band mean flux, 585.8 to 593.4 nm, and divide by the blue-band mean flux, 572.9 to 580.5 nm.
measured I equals 0.94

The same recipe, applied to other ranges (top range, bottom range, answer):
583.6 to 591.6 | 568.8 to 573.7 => 0.98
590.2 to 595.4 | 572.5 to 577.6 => 0.98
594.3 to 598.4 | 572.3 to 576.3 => 0.98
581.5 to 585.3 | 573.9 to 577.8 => 1.00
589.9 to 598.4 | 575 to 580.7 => 0.98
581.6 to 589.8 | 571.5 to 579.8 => 0.96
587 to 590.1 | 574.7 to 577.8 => 0.92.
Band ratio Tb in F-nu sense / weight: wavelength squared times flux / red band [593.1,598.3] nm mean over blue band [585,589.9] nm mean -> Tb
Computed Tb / 1.1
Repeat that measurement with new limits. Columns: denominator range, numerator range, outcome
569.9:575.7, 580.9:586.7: 1.05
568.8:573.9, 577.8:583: 1.08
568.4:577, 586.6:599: 1.06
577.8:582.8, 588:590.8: 0.92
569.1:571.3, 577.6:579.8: 1.10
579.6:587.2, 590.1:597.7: 1.02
